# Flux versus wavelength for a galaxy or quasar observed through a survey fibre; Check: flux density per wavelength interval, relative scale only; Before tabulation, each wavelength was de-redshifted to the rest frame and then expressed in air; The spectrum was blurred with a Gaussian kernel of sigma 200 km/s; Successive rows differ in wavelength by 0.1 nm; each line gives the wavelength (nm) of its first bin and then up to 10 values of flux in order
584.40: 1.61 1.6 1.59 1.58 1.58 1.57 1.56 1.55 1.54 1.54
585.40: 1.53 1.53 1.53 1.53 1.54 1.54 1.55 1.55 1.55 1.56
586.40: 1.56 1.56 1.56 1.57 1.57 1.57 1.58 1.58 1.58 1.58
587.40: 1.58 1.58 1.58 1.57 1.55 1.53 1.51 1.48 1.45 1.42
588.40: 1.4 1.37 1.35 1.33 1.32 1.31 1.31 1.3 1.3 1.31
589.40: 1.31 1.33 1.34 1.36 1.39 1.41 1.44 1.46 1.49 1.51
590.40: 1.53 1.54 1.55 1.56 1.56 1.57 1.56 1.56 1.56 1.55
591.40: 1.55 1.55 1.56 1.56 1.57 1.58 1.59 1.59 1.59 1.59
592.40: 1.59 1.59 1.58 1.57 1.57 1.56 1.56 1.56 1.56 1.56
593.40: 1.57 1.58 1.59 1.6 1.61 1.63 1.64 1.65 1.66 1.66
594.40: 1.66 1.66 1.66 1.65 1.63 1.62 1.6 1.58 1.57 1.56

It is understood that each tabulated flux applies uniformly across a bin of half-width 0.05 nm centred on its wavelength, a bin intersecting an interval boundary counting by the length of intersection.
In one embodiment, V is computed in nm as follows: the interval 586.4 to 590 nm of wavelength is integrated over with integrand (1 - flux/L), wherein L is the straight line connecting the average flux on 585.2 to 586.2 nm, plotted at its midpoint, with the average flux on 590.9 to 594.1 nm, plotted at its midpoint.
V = 0.23 nm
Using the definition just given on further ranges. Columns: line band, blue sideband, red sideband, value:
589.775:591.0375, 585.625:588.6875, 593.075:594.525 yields 0.05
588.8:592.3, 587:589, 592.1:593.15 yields 0.13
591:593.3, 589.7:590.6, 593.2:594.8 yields -0.03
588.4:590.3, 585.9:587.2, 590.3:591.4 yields 0.24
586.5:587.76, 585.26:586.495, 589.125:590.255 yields -0.07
